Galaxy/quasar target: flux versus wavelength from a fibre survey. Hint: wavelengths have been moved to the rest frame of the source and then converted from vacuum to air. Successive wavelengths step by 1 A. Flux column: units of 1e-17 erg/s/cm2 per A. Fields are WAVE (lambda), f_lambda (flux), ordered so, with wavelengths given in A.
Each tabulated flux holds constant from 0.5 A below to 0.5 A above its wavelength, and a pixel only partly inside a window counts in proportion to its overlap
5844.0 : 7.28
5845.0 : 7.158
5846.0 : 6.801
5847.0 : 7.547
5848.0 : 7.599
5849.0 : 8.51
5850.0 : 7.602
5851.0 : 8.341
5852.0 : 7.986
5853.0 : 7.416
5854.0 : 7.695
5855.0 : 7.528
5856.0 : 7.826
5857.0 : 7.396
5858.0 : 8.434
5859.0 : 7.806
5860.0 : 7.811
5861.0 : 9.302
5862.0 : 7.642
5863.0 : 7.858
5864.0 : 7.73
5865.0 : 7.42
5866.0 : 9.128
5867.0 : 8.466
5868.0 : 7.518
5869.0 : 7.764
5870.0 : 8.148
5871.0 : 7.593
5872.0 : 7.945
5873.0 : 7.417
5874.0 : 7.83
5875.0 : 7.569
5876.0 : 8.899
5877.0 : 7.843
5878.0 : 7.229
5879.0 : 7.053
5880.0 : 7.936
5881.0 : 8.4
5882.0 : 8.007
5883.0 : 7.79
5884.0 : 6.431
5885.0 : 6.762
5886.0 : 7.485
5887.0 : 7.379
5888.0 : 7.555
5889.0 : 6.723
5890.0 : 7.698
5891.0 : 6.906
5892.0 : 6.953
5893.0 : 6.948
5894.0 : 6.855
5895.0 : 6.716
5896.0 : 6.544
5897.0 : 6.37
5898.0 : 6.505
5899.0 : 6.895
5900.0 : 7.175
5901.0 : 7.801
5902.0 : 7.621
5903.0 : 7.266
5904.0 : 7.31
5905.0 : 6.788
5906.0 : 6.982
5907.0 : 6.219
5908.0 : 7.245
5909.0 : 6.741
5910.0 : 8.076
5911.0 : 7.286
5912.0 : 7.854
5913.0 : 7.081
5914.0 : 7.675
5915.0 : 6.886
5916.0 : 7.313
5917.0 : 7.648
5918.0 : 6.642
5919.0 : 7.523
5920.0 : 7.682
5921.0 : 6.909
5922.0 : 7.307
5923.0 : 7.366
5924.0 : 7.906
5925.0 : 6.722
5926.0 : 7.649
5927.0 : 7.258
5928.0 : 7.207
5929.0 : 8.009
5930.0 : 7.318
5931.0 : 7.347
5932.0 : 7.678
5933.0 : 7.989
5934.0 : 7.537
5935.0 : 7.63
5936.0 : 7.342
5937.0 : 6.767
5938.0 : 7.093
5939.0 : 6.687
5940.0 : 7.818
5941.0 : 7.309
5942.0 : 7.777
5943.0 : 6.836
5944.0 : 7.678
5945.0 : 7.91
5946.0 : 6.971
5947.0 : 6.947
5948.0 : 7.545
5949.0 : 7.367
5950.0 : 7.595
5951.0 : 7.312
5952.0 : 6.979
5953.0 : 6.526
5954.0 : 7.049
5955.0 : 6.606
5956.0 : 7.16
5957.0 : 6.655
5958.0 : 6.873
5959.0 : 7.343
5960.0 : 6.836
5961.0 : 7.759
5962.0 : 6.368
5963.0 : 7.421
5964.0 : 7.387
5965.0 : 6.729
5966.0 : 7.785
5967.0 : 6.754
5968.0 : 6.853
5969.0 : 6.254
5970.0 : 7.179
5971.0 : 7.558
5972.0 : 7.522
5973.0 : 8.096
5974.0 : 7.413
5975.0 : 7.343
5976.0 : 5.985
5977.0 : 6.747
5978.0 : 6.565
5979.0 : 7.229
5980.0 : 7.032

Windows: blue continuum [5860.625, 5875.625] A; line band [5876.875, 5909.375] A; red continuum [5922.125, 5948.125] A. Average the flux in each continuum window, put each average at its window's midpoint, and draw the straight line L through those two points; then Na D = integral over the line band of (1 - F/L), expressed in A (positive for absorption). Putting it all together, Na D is 2.5 A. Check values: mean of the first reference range 7.95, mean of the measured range 7.15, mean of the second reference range 7.39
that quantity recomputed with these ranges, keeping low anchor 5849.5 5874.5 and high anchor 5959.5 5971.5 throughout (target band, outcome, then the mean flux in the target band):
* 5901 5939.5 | 0.6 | 7.31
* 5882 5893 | 0.7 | 7.2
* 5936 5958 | 0.2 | 7.17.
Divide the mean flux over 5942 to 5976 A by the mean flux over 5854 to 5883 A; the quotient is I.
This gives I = 0.9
